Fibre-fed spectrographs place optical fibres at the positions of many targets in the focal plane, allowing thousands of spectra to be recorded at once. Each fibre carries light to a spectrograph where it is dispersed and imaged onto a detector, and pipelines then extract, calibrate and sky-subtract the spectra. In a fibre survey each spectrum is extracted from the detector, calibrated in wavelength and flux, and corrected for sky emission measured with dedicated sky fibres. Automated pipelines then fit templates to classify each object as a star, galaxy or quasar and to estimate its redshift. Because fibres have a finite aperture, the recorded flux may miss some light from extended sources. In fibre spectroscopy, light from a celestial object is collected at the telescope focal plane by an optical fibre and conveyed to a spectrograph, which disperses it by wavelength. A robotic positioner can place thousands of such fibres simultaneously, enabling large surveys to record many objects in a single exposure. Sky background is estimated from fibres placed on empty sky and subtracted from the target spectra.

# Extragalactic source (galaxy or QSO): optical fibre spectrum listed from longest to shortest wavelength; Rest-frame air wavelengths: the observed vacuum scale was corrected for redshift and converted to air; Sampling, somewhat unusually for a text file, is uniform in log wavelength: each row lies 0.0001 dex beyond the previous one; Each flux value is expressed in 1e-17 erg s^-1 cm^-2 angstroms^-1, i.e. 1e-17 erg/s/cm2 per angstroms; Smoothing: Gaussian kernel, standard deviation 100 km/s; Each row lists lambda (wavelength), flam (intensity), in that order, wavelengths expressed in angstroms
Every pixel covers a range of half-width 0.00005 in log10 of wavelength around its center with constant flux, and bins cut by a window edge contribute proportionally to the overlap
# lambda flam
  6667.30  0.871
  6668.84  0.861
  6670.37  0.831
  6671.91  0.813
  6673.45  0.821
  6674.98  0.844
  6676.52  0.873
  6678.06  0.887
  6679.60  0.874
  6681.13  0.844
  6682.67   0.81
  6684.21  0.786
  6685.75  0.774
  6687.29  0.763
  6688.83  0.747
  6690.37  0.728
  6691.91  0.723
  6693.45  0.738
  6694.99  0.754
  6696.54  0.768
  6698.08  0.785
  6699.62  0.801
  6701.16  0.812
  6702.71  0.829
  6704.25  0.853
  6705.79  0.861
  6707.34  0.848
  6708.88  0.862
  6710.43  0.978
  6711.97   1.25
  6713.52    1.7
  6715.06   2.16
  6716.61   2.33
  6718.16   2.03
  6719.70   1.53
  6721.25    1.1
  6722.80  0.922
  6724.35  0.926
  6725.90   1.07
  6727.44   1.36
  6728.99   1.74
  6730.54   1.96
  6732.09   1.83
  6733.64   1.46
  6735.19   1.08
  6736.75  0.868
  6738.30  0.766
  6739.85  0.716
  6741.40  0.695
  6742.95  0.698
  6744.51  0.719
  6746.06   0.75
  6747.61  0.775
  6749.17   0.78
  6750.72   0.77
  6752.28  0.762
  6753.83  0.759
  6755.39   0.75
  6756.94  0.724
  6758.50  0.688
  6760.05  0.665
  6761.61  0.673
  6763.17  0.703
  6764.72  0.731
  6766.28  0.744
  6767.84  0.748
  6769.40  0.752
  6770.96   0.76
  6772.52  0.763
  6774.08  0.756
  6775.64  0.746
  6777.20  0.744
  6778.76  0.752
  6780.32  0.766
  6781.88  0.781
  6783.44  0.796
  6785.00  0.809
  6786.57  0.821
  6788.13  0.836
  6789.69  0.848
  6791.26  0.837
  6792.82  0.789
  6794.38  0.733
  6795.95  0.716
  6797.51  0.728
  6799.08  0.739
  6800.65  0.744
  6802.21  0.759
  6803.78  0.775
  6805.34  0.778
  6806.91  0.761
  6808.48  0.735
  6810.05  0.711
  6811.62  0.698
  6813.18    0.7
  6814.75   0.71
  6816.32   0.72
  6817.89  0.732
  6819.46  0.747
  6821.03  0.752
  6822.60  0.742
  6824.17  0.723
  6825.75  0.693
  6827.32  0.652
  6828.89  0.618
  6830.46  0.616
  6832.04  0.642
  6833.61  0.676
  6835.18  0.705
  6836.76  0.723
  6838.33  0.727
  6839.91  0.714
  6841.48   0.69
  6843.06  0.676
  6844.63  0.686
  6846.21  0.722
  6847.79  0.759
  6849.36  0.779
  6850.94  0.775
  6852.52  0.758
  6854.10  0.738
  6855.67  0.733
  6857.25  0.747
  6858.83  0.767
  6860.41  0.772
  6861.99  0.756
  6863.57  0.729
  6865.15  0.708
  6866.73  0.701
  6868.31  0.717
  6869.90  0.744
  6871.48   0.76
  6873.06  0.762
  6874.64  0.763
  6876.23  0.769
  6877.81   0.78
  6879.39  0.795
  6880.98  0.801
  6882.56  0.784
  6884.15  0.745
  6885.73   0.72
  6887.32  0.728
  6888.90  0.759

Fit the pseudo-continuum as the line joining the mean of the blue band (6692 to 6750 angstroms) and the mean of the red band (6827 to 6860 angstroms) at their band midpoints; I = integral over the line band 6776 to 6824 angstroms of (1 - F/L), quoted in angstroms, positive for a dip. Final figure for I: 5.2 angstroms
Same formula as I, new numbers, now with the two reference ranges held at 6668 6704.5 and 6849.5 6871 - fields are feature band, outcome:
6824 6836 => 1.4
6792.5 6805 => 0.3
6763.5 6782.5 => 0.5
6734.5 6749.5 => 0.0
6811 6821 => 0.5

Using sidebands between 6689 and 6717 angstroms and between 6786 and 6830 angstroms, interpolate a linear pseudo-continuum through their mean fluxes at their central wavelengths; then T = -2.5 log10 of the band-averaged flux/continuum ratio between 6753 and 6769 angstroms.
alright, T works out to 0.20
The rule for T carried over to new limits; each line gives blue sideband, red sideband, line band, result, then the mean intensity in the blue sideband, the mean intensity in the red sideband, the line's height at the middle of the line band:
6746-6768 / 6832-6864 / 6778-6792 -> -0.10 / 0.734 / 0.729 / 0.733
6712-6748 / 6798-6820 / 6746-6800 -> 0.27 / 1.27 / 0.736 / 0.981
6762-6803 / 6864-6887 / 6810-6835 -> 0.10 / 0.765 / 0.753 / 0.759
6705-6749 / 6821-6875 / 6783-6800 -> 0.20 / 1.21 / 0.72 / 0.947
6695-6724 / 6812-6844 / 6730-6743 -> -0.05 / 1.17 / 0.698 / 1.07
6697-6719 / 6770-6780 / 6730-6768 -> 0.09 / 1.22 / 0.754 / 0.934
